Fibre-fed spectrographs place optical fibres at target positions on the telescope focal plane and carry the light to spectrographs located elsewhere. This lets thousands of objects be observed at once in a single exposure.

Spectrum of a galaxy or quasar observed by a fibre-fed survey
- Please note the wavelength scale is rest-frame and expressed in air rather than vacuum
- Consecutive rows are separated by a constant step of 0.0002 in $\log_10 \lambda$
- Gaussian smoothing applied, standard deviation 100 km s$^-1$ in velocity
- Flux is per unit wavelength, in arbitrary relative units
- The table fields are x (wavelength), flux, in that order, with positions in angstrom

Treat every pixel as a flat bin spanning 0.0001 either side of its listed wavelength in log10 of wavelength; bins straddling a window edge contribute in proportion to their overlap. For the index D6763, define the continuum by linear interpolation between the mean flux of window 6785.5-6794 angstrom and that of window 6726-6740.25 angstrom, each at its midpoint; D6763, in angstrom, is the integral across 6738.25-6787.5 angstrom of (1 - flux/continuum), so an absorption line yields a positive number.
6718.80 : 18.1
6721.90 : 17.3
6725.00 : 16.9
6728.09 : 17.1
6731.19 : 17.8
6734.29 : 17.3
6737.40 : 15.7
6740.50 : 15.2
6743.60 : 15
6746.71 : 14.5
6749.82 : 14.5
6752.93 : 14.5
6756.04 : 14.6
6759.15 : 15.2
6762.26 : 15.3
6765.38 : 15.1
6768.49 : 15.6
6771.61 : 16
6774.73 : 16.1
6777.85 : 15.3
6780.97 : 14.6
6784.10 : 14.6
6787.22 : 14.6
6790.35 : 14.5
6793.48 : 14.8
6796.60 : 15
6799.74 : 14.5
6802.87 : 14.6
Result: 1.79 angstrom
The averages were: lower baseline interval 16.8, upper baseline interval 14.6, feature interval 15.1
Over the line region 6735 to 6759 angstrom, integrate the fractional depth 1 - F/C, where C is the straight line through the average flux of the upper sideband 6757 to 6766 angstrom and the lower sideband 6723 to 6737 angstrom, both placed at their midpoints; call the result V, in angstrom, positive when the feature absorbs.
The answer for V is 1.7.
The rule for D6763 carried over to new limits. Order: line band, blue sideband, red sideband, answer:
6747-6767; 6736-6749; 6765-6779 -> 0.7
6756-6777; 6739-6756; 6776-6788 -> -1.0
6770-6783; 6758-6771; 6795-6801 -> -0.3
